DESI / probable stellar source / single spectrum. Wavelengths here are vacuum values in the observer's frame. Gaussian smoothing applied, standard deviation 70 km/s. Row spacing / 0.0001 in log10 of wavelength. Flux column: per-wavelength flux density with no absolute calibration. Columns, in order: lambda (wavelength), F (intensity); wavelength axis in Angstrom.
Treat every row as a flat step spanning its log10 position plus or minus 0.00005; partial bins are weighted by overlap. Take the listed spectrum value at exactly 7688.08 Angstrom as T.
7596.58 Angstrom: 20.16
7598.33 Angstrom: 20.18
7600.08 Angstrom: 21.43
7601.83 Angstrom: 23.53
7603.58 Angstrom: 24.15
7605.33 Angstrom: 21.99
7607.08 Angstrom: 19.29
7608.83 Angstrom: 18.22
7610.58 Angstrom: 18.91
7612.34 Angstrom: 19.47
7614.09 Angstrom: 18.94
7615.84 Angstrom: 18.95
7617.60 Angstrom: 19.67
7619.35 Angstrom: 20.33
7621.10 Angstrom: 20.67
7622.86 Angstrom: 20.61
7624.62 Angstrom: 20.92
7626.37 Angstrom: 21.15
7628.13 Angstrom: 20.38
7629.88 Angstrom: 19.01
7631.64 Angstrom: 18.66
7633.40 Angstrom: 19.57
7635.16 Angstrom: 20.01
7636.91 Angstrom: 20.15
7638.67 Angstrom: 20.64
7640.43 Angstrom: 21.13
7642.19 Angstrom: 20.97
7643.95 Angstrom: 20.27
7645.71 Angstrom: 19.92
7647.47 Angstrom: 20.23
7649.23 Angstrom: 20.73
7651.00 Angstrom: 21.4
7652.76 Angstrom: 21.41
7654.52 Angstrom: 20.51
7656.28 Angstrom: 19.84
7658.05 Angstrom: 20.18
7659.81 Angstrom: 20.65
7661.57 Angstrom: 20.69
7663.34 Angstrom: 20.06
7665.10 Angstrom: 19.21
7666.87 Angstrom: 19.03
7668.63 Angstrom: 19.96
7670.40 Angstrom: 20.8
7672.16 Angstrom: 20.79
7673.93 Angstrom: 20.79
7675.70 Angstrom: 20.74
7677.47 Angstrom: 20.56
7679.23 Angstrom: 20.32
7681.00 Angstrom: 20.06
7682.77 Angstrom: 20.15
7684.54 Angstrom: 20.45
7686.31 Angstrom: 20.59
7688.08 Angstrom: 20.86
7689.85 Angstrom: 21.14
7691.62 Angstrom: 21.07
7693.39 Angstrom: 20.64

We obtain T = 20.86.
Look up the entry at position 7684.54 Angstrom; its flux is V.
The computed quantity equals 20.45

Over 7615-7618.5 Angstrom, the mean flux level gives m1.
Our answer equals 19.3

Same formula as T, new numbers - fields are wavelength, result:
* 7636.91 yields 20.15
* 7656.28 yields 19.84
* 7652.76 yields 21.41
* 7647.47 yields 20.23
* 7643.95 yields 20.27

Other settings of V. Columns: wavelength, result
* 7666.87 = 19.03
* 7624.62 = 20.92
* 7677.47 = 20.56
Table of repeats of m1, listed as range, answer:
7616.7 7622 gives 20.2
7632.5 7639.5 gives 20.1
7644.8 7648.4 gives 20.1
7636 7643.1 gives 20.7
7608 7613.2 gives 18.9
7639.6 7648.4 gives 20.5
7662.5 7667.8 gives 19.5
